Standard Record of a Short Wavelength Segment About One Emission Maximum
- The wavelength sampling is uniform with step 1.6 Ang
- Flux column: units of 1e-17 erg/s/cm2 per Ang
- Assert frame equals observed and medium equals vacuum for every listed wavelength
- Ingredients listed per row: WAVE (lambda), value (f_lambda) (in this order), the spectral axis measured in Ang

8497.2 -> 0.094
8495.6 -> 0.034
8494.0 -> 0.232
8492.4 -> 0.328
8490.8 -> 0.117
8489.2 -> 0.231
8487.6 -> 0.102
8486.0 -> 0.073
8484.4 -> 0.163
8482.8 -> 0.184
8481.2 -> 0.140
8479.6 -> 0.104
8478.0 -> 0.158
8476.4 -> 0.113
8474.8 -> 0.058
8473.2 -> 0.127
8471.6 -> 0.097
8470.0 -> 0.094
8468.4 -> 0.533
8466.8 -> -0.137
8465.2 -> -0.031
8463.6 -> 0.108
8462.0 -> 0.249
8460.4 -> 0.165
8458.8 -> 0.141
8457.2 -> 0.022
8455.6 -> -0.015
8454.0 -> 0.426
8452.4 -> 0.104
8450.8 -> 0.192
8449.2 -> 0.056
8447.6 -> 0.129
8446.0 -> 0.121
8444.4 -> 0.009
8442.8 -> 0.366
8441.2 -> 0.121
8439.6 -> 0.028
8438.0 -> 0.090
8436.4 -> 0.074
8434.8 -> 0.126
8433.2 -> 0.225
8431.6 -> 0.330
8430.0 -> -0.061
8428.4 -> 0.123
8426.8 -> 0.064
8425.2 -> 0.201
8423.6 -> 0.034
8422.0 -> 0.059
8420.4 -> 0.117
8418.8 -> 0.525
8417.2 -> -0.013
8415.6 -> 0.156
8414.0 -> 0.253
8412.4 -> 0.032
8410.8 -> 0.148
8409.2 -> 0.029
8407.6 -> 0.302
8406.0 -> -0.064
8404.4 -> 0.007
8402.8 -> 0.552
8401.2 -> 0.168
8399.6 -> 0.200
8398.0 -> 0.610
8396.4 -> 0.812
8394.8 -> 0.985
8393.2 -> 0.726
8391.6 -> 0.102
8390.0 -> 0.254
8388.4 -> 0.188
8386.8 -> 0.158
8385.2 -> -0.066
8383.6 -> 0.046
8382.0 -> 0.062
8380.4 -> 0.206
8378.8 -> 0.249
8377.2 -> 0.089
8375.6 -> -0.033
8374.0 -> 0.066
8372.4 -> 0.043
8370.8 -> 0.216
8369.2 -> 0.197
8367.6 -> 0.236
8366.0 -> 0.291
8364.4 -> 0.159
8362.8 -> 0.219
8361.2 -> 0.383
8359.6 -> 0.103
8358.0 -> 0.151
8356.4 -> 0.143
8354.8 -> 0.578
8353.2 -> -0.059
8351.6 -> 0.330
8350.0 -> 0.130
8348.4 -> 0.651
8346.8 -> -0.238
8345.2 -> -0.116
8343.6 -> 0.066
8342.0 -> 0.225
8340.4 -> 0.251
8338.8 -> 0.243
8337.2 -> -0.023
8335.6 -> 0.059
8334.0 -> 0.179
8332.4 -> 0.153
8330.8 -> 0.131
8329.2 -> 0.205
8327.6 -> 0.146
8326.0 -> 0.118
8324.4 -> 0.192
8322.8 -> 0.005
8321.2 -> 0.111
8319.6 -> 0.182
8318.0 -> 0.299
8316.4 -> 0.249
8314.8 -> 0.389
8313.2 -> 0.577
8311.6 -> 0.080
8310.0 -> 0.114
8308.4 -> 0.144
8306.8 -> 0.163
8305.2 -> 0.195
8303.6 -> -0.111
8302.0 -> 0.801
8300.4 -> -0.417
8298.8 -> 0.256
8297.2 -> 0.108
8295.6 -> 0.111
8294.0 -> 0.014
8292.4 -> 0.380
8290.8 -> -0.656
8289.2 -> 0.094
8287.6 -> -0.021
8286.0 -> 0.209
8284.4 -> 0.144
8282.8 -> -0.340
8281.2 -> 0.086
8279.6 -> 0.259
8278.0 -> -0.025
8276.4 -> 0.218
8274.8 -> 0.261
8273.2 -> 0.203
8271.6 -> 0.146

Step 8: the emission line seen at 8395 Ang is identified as [O III]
